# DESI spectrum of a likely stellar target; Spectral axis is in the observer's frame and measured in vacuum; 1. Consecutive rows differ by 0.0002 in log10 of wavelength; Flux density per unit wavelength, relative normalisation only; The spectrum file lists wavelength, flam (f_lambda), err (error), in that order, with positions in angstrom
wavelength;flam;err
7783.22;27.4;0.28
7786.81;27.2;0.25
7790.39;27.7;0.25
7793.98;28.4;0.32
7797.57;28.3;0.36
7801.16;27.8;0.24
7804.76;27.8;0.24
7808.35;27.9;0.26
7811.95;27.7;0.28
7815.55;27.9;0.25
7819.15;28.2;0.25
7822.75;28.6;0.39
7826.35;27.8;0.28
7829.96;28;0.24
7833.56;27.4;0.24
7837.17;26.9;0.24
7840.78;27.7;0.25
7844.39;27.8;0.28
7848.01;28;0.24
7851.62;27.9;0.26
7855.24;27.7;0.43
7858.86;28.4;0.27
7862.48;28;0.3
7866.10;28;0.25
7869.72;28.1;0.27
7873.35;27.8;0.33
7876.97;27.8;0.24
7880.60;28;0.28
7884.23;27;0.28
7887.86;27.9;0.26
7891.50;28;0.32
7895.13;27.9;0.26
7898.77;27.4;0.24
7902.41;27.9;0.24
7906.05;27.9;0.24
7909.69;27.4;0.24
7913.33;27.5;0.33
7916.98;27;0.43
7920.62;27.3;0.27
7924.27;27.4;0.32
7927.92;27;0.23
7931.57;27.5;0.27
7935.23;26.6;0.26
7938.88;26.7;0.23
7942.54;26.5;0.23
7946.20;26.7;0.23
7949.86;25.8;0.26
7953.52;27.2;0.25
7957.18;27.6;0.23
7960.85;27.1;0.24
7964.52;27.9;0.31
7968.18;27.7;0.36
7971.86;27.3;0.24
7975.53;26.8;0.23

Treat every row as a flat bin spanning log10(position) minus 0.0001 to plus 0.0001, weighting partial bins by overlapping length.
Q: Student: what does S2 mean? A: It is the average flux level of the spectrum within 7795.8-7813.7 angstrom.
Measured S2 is 27.9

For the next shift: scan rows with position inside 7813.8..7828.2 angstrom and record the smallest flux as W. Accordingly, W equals 27.8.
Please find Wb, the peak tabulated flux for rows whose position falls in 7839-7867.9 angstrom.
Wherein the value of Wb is 28.4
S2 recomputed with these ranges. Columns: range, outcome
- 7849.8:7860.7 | 28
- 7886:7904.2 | 27.8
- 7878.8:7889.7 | 27.6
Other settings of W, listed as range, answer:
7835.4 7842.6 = 26.9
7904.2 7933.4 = 27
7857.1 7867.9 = 28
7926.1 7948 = 26.5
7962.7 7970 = 27.7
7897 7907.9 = 27.4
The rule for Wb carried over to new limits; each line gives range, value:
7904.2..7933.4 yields 27.9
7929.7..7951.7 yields 27.5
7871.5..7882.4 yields 28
